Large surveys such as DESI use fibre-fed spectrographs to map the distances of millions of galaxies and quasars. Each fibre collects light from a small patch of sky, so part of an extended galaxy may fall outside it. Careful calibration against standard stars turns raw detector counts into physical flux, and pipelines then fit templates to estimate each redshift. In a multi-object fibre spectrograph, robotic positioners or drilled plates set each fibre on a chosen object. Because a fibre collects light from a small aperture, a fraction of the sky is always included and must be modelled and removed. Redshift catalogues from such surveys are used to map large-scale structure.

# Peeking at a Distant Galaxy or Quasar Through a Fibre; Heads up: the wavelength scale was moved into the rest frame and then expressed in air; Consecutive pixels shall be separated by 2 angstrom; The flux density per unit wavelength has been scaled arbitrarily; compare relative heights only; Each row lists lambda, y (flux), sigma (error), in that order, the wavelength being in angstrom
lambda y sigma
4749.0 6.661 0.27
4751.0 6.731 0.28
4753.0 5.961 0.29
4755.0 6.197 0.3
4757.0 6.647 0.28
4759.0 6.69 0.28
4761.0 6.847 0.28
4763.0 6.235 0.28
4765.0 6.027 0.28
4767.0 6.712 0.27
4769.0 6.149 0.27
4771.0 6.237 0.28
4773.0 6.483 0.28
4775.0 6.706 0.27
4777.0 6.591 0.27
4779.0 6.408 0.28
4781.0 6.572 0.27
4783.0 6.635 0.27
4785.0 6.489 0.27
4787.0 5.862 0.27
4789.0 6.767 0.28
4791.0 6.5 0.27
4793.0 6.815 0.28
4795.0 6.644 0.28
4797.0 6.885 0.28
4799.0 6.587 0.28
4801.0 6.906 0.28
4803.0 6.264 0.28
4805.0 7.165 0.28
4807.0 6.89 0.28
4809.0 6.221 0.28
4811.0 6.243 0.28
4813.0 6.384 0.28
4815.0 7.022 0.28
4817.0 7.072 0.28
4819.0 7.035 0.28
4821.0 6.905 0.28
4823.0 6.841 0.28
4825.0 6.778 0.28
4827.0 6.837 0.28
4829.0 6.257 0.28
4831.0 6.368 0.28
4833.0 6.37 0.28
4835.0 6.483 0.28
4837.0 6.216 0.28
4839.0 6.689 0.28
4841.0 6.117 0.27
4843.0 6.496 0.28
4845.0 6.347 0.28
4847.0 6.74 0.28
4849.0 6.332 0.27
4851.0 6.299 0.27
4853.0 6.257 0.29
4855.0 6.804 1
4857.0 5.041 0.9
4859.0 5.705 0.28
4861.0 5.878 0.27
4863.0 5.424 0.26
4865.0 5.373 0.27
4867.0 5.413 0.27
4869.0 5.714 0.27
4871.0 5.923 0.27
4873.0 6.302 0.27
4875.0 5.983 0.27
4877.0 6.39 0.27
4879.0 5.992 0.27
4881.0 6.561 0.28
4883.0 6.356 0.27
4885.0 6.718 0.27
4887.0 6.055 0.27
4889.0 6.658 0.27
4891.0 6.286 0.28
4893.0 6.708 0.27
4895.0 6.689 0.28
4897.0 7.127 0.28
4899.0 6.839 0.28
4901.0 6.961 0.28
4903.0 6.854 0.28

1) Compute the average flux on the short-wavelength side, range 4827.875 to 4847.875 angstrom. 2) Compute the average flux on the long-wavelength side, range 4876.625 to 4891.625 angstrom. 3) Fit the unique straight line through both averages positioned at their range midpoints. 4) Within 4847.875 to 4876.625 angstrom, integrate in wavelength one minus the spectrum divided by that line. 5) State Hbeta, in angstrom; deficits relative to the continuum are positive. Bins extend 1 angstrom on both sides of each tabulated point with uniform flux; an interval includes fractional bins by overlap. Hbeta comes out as 2.2 angstrom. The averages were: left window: 6.41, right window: 6.38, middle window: 5.9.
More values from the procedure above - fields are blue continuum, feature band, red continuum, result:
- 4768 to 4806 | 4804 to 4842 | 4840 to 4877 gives -2.0 angstrom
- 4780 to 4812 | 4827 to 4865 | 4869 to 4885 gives 0.9 angstrom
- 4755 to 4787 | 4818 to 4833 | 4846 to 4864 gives -1.2 angstrom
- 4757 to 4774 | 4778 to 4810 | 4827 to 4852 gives -0.9 angstrom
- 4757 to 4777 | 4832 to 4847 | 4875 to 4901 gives 0.2 angstrom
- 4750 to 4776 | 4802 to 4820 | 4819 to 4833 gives -0.2 angstrom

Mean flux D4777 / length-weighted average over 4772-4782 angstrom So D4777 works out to 6.55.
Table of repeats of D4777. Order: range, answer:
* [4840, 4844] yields 6.31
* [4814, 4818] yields 7.05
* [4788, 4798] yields 6.72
